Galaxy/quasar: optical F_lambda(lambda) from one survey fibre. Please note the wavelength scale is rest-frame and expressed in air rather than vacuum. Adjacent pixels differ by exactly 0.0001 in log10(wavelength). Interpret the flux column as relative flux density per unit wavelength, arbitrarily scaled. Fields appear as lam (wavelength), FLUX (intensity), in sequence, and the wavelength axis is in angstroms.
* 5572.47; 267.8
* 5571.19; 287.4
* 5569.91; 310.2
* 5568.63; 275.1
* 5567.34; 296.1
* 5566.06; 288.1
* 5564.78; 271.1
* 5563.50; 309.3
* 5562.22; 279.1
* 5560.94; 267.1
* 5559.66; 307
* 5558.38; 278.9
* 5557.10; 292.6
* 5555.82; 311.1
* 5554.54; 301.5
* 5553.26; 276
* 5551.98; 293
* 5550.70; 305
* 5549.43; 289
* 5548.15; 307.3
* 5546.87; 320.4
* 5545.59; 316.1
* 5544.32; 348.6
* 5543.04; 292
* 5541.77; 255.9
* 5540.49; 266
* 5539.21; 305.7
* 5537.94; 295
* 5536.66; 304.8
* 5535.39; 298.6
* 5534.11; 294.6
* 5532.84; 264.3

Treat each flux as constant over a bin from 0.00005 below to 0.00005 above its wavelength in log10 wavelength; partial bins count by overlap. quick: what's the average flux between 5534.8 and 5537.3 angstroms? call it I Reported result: 302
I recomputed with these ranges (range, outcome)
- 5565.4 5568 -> 291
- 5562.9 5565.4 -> 290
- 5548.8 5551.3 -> 298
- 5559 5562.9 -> 285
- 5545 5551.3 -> 308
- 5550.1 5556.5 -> 297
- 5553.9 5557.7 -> 302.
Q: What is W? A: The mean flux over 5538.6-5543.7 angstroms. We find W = 280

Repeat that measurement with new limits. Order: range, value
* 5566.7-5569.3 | 285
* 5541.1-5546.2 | 303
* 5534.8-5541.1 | 294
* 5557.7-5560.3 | 293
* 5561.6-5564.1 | 294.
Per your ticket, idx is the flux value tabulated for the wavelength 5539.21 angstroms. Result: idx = 305.7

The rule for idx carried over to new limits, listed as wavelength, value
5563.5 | 309.3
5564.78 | 271.1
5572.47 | 267.8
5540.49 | 266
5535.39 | 298.6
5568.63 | 275.1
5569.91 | 310.2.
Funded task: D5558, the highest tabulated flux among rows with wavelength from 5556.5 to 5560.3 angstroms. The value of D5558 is 307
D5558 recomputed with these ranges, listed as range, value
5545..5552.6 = 320.4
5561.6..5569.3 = 309.3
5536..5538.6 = 304.8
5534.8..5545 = 348.6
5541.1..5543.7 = 292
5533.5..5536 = 298.6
